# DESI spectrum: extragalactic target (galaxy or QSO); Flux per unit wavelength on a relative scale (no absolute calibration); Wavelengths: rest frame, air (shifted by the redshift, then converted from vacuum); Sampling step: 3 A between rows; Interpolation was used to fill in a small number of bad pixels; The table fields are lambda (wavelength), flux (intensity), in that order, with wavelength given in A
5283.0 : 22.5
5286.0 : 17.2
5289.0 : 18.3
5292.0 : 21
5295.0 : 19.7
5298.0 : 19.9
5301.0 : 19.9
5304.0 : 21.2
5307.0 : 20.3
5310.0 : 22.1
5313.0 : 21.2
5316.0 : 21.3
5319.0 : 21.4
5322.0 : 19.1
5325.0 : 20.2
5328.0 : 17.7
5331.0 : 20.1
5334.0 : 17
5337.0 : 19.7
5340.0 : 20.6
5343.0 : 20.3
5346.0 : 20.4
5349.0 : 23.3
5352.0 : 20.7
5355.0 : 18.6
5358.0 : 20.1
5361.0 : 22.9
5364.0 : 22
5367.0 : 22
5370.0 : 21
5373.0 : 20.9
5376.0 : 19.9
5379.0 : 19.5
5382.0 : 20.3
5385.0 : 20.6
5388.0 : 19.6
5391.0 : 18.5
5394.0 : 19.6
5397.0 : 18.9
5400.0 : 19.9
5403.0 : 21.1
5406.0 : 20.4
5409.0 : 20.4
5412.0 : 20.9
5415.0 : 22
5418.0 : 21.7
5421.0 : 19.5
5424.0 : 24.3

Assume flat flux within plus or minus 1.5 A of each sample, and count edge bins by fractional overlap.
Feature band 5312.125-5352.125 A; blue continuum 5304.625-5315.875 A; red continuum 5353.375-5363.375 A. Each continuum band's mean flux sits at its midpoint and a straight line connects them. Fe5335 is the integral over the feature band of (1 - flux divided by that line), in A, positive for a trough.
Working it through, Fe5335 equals 1.49 A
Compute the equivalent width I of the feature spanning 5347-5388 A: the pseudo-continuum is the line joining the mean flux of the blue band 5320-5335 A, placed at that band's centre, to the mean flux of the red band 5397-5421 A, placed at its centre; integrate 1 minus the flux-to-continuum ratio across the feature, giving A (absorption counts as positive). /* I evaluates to -2.2 A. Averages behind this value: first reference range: 19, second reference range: 20.7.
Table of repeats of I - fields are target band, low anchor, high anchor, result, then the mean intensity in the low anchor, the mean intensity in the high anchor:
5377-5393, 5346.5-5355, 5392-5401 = 0.1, 21.2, 19.4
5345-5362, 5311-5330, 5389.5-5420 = -0.6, 20.2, 20.3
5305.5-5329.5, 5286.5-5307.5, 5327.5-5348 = -0.8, 19.9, 19.6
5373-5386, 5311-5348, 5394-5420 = 0.1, 20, 20.6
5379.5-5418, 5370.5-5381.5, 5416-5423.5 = 0.9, 20.2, 21.2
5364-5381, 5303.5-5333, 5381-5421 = -0.4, 20.4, 20.3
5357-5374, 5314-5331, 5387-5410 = -1.4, 20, 19.8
